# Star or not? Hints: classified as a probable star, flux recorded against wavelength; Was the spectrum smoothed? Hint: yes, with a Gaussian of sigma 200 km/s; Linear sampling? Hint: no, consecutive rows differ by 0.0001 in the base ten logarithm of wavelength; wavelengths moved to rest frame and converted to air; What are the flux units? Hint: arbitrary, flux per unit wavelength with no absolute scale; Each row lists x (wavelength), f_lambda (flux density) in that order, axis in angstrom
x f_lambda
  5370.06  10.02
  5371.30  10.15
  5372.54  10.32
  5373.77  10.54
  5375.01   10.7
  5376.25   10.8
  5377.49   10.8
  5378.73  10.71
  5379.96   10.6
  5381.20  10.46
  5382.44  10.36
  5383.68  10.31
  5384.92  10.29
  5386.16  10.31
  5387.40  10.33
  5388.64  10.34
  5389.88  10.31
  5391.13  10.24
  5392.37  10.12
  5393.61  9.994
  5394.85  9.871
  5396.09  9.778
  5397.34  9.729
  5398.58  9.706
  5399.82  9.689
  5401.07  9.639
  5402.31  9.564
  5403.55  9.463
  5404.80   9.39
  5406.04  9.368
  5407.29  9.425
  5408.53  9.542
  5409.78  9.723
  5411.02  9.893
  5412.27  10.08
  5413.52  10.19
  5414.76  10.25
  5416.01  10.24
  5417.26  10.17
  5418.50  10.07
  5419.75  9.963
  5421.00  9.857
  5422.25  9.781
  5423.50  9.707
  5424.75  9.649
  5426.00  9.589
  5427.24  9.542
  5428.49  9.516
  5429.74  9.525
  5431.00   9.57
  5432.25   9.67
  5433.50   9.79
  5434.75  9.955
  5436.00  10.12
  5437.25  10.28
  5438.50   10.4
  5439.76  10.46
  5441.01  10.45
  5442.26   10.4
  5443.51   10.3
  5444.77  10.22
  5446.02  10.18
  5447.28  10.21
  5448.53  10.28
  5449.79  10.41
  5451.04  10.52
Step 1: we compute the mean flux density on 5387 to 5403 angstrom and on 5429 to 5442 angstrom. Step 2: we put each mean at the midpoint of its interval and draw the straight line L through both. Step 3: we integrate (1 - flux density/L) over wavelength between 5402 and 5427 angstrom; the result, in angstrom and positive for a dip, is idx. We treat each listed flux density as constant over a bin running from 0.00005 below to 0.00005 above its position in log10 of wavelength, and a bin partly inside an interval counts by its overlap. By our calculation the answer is 0.47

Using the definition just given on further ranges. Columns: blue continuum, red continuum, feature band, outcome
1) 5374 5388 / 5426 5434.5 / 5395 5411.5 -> 0.8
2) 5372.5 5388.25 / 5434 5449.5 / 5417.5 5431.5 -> 0.8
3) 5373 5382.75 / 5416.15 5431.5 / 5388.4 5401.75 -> 0.5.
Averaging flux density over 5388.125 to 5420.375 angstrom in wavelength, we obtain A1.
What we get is 9.87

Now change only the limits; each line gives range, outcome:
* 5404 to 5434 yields 9.77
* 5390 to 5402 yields 9.87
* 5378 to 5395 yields 10.3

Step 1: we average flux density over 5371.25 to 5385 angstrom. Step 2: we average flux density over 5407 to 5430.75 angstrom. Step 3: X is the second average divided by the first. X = 0.93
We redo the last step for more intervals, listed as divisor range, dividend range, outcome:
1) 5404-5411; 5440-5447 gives 1.08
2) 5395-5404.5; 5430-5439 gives 1.03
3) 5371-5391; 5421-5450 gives 0.96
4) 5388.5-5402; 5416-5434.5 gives 0.98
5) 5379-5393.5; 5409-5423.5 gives 0.97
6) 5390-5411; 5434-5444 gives 1.06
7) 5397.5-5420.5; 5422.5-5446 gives 1.02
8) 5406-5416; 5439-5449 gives 1.05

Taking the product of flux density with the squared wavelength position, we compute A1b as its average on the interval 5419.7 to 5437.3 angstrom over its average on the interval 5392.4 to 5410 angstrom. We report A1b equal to 1.02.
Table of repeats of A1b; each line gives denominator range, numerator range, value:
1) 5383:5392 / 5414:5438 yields 0.97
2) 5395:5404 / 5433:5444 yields 1.08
